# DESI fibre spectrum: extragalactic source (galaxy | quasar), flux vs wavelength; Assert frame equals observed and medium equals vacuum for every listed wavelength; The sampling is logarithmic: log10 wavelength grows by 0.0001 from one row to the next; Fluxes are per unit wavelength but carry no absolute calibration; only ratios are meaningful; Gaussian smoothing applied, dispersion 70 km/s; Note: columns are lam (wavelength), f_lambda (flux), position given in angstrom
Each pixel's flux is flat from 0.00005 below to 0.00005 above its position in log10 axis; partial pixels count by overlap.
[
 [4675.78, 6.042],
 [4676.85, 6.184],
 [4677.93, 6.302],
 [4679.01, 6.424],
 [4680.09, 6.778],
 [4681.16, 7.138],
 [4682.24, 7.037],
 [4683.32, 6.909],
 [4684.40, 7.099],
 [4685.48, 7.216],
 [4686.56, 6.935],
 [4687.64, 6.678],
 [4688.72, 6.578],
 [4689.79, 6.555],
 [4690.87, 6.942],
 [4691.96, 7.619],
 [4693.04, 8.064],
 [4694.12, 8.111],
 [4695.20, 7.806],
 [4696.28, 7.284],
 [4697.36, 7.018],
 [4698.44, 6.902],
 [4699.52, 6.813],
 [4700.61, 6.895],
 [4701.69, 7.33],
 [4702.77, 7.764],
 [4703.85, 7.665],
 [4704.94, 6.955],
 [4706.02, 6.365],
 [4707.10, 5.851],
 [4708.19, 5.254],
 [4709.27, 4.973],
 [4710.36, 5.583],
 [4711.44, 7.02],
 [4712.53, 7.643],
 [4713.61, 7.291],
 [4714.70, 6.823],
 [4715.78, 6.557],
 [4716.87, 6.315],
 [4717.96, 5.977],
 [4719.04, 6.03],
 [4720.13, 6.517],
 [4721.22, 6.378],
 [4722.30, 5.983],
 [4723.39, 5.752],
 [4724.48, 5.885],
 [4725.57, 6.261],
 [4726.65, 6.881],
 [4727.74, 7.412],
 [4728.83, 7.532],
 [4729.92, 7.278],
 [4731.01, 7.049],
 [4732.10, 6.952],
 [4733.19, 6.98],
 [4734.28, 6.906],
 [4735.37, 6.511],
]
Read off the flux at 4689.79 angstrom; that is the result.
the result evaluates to 6.555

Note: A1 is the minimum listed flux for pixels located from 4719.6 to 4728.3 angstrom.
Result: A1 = 5.752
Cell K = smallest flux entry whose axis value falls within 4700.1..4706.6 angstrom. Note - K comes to 6.365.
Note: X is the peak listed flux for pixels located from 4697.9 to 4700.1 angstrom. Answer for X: 6.902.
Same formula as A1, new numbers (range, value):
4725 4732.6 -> 6.261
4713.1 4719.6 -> 5.977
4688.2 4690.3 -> 6.555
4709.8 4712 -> 5.583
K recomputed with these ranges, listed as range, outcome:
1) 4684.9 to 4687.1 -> 6.935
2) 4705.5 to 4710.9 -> 4.973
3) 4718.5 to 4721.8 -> 6.03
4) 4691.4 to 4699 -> 6.902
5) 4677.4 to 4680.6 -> 6.302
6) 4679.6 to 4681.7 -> 6.778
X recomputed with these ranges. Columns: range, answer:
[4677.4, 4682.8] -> 7.138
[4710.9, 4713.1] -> 7.643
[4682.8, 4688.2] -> 7.216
